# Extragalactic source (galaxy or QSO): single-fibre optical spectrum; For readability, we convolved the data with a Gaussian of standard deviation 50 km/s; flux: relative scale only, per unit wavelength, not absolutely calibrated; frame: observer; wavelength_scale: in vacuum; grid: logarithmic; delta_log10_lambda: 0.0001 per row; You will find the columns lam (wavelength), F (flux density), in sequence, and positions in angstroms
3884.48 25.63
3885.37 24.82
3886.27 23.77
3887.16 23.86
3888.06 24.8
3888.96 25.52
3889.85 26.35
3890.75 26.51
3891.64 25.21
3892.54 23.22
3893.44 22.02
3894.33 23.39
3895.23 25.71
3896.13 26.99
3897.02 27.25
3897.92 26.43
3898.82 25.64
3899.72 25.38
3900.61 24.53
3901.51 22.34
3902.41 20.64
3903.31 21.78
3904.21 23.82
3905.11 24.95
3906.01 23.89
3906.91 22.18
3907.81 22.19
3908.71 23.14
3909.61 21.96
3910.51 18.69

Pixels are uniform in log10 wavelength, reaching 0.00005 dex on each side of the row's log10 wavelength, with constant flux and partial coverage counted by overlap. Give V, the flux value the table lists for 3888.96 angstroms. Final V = 25.52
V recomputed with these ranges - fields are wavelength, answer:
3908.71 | 23.14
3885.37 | 24.82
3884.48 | 25.63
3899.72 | 25.38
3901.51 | 22.34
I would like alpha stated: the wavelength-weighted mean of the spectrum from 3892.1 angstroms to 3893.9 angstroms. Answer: 22.7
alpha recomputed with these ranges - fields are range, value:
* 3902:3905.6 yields 22.8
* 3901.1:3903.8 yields 21.6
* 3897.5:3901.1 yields 25.5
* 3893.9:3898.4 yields 25.9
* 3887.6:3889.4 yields 25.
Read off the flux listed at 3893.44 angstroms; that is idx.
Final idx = 22.02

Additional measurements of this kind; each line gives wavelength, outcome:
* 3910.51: 18.69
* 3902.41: 20.64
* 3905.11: 24.95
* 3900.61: 24.53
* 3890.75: 26.51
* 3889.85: 26.35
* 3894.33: 23.39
